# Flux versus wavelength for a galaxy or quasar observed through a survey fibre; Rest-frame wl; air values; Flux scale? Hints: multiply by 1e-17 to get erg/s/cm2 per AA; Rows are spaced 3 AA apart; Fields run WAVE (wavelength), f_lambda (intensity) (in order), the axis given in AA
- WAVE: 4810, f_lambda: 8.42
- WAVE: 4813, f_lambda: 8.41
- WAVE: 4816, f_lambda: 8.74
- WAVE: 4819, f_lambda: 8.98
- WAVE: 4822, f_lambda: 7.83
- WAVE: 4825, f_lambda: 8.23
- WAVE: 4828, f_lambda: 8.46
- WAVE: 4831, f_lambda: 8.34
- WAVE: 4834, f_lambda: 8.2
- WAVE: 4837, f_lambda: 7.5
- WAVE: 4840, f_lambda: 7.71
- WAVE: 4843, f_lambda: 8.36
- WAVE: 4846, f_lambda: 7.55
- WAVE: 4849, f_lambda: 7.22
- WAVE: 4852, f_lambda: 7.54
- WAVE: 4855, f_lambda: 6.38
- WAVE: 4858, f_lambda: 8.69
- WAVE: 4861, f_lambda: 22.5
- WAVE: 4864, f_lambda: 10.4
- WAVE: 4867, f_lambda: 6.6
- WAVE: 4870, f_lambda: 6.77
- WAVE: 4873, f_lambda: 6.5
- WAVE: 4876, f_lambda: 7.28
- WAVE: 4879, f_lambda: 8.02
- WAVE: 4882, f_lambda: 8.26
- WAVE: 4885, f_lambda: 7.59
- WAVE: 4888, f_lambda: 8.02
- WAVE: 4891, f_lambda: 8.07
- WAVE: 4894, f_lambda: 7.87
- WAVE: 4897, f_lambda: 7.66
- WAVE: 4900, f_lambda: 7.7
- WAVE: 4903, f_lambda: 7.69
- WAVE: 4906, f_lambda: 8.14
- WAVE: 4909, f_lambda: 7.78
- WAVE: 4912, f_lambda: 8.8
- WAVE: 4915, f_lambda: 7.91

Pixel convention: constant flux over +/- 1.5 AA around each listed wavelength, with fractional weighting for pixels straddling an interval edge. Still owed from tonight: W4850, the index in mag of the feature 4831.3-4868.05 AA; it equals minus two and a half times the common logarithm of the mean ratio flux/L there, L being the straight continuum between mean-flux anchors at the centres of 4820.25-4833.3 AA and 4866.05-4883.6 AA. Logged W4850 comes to -0.17 mag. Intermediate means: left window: 8.23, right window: 7.26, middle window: 9.06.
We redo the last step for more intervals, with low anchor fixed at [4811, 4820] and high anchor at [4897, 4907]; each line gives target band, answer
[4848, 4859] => 0.12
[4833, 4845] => 0.07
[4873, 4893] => 0.03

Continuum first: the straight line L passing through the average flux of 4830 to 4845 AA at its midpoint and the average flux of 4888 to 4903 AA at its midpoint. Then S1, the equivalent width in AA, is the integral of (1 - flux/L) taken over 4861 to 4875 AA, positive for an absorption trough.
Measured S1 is -2.20 AA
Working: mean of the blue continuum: 8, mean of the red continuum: 7.83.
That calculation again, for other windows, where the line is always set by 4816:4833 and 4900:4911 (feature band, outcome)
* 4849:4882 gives -3.26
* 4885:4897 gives 0.13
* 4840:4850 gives 0.65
